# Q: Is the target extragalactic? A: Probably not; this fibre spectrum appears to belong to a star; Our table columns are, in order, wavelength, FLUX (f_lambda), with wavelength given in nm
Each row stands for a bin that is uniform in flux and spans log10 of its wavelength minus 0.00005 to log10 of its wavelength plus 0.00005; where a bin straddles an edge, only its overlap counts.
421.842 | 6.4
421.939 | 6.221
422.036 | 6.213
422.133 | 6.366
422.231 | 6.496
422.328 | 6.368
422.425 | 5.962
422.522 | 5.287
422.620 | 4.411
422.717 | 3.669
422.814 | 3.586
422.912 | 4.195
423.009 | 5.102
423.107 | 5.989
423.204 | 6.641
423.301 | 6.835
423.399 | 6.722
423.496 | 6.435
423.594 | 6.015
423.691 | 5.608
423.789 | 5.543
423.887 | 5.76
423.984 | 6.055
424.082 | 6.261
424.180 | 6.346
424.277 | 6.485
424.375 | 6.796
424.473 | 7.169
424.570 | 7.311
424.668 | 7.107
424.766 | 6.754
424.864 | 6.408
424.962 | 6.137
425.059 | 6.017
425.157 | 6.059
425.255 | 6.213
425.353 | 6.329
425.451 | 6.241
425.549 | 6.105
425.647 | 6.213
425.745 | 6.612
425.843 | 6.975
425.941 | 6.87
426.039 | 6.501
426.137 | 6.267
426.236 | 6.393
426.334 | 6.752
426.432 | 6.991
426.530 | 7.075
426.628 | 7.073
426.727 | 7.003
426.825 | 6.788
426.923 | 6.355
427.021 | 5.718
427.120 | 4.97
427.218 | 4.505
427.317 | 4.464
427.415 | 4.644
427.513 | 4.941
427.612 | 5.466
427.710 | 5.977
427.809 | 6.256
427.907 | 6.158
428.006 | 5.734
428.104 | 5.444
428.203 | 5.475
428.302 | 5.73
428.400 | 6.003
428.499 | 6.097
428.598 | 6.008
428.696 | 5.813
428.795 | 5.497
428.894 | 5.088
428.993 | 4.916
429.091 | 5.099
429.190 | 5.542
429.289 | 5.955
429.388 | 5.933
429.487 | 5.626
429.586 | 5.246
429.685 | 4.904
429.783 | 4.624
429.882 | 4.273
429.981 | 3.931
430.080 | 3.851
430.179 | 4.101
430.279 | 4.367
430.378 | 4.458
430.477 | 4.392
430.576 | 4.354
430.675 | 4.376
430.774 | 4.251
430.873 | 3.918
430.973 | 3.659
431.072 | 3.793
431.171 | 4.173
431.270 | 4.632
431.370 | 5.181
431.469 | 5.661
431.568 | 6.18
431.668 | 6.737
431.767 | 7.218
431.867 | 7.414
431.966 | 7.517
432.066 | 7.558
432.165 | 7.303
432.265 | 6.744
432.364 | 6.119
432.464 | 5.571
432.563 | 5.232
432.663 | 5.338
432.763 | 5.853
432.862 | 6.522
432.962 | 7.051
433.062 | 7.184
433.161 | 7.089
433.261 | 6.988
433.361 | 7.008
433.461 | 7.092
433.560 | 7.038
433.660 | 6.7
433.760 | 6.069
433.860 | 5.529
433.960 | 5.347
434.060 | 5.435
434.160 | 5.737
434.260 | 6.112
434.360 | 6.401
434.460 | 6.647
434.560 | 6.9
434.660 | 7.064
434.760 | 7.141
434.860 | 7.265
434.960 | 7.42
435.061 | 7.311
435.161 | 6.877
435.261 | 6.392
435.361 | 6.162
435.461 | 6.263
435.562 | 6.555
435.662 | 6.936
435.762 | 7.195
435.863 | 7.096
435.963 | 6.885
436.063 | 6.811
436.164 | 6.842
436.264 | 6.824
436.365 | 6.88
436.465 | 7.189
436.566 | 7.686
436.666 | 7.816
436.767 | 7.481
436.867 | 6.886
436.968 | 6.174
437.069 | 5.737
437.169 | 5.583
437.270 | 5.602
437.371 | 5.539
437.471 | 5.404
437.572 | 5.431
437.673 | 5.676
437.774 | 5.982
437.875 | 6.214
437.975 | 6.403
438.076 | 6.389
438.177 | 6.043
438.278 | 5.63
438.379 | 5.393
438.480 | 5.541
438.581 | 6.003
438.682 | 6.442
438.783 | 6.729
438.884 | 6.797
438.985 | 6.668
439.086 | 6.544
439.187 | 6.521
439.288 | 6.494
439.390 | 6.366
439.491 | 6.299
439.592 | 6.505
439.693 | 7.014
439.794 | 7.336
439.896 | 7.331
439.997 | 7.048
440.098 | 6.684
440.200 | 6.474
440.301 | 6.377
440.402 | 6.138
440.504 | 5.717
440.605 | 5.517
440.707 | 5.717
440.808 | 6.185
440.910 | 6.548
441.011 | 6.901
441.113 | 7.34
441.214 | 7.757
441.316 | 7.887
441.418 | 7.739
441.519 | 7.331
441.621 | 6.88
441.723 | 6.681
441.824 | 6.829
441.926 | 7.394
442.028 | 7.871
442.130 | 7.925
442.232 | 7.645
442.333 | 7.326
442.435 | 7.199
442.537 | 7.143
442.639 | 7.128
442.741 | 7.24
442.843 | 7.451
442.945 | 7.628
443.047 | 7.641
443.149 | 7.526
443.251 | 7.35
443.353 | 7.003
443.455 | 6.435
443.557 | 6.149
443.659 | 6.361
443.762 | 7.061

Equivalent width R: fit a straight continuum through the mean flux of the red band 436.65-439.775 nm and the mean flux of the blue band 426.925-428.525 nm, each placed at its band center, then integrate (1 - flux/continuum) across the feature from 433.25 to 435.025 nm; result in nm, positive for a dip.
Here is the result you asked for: -0.18 nm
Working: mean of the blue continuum 5.49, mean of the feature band 6.54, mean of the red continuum 6.23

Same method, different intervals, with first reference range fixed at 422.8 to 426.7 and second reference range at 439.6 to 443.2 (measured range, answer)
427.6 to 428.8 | 0.12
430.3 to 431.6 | 0.41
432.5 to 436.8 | 0.05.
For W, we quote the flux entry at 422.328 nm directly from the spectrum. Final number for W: 6.368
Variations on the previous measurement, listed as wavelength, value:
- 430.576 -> 4.354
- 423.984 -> 6.055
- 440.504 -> 5.717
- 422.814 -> 3.586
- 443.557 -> 6.149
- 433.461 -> 7.092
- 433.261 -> 6.988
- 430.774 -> 4.251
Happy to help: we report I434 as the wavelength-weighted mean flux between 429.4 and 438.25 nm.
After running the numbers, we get 6.05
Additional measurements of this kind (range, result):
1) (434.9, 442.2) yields 6.62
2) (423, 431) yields 5.76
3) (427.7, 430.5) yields 5.25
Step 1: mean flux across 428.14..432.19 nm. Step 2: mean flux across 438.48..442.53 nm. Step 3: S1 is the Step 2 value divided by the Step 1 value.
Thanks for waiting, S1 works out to 1.29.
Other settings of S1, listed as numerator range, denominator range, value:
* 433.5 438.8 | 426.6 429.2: 1.14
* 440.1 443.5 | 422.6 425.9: 1.16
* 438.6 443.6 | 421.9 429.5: 1.16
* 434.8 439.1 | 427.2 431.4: 1.30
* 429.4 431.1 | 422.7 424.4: 0.76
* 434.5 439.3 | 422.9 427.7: 1.05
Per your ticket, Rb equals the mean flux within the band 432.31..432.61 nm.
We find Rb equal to 5.68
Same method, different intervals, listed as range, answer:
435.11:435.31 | 6.65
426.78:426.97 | 6.58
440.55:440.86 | 5.81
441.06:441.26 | 7.54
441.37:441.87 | 7.1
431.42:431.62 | 5.92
